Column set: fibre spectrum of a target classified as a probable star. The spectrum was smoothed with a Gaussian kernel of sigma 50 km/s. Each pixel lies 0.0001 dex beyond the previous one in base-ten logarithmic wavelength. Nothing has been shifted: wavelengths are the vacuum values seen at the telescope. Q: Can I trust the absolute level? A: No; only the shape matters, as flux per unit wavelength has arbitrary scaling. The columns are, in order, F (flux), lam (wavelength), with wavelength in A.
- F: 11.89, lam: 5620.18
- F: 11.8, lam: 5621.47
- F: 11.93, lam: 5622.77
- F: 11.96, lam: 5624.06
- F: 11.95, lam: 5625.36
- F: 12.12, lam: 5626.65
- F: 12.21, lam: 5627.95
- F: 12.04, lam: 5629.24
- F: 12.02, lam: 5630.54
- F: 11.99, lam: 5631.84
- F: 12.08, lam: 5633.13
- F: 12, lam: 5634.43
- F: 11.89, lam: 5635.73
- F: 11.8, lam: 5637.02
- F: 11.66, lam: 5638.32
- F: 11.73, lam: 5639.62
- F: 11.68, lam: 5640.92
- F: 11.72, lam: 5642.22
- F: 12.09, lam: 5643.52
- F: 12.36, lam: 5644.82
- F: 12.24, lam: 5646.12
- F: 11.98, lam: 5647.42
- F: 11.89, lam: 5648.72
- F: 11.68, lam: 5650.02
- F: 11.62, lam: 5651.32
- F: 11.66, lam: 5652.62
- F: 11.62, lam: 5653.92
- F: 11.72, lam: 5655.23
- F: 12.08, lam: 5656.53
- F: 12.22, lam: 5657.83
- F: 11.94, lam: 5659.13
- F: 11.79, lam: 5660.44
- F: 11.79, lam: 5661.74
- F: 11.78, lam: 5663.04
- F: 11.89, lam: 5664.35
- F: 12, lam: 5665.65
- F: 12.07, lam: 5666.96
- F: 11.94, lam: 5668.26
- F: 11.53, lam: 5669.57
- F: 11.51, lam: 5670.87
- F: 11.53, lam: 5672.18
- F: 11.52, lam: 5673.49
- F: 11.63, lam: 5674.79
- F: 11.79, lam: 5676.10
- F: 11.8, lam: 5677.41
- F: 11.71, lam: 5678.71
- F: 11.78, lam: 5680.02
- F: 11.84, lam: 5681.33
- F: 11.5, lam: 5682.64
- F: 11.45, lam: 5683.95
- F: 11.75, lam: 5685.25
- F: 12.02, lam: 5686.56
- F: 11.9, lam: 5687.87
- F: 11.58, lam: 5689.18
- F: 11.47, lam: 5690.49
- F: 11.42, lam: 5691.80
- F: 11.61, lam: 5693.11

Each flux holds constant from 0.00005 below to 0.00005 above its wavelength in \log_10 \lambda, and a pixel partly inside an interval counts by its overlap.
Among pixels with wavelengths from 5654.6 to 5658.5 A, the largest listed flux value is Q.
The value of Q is 12.22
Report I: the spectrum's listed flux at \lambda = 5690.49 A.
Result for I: 11.47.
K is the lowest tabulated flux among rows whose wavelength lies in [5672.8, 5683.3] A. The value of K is 11.5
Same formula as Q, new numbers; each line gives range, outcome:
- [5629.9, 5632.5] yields 12.02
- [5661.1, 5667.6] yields 12.07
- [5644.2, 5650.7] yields 12.36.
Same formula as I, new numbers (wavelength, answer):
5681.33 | 11.84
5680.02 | 11.78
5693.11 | 11.61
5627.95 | 12.21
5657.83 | 12.22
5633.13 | 12.08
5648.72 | 11.89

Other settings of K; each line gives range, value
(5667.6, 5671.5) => 11.51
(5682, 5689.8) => 11.45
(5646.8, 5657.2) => 11.62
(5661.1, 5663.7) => 11.78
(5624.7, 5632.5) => 11.95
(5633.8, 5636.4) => 11.89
